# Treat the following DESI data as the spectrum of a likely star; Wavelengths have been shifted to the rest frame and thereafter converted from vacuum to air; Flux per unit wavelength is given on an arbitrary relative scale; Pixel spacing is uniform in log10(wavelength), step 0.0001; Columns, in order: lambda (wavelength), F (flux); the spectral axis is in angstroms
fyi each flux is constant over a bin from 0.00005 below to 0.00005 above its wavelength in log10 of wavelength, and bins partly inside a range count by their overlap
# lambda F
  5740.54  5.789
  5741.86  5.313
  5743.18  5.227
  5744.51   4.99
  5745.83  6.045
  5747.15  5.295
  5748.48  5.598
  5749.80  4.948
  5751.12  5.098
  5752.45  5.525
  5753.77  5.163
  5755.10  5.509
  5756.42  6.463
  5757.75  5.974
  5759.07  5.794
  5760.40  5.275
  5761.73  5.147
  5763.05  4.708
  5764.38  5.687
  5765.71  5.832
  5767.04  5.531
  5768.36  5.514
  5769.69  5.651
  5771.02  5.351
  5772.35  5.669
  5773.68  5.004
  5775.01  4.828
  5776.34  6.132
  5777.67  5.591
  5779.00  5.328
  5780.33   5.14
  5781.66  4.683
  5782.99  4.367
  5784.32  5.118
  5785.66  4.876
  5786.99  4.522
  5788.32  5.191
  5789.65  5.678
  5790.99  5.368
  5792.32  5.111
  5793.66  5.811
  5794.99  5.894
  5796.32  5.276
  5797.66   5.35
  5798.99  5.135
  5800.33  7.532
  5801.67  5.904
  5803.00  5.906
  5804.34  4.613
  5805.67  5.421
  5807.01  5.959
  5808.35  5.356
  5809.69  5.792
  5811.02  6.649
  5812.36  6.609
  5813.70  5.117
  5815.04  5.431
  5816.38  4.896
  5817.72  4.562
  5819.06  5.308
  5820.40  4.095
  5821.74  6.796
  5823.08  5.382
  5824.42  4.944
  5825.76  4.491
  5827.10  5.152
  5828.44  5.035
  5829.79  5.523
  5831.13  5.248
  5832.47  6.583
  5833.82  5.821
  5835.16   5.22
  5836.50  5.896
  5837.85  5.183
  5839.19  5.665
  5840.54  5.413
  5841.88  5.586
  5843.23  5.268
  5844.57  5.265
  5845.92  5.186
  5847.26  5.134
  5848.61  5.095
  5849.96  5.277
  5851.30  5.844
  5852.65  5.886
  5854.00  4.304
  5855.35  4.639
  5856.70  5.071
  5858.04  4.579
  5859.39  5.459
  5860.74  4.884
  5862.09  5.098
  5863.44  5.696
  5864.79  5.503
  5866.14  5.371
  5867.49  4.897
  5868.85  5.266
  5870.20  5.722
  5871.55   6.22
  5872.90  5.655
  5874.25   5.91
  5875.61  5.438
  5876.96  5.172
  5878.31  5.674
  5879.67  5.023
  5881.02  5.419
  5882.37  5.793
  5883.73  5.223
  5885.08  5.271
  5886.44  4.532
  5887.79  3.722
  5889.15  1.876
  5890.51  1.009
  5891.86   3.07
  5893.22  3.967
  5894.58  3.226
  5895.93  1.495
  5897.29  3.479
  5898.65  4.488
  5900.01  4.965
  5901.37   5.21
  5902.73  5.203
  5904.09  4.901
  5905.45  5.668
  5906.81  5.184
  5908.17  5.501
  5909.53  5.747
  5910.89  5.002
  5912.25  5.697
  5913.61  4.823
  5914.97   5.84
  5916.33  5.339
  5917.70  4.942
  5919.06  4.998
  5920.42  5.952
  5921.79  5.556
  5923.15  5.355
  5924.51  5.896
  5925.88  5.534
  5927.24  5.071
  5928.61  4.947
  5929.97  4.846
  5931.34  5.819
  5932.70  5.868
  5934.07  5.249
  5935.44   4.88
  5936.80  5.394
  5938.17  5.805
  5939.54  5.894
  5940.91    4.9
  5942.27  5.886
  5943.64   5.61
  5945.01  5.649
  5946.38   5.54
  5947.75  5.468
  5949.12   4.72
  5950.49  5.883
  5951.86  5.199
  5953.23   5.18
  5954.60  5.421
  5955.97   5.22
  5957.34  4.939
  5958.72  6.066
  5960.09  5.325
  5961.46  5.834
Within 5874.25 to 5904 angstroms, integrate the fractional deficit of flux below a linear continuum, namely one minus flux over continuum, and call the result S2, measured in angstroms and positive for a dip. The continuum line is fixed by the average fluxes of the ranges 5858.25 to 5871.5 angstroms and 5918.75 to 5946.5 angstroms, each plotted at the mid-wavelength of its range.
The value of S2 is 6.0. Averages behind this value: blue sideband 5.34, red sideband 5.46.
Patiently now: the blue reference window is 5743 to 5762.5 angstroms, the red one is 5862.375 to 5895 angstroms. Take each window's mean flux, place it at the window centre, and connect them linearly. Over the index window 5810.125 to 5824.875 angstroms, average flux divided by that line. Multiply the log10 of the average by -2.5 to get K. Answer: -0.07 mag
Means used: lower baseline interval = 5.47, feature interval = 5.45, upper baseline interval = 4.79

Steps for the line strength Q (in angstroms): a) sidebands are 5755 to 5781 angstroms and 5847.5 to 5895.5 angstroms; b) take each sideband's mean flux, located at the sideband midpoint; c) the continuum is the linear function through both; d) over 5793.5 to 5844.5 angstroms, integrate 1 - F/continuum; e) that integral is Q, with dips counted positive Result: -3.2 angstroms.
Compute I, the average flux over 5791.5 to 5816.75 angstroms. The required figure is 5.68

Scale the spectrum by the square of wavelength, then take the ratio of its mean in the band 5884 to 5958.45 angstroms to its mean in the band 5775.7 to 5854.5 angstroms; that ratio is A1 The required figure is 0.95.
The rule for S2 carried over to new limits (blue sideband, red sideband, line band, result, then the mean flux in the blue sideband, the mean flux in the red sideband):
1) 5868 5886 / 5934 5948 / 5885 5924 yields 6.7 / 5.5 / 5.49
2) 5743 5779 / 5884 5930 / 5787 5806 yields -1.0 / 5.46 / 4.66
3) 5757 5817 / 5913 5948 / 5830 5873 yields 0.6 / 5.46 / 5.43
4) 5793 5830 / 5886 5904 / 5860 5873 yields -3.6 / 5.5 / 3.59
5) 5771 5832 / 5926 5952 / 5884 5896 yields 4.7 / 5.38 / 5.41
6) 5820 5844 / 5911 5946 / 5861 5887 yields 0.1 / 5.42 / 5.42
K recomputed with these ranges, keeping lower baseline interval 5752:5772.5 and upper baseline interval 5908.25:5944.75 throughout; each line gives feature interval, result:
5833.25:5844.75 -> 0.00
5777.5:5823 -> 0.02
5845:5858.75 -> 0.08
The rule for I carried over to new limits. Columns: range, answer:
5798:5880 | 5.42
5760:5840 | 5.41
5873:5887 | 5.36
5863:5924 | 4.89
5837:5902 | 4.86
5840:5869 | 5.21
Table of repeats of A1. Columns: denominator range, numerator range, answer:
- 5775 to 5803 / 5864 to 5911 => 0.91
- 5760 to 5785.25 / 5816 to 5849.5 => 1.03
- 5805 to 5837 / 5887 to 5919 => 0.82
